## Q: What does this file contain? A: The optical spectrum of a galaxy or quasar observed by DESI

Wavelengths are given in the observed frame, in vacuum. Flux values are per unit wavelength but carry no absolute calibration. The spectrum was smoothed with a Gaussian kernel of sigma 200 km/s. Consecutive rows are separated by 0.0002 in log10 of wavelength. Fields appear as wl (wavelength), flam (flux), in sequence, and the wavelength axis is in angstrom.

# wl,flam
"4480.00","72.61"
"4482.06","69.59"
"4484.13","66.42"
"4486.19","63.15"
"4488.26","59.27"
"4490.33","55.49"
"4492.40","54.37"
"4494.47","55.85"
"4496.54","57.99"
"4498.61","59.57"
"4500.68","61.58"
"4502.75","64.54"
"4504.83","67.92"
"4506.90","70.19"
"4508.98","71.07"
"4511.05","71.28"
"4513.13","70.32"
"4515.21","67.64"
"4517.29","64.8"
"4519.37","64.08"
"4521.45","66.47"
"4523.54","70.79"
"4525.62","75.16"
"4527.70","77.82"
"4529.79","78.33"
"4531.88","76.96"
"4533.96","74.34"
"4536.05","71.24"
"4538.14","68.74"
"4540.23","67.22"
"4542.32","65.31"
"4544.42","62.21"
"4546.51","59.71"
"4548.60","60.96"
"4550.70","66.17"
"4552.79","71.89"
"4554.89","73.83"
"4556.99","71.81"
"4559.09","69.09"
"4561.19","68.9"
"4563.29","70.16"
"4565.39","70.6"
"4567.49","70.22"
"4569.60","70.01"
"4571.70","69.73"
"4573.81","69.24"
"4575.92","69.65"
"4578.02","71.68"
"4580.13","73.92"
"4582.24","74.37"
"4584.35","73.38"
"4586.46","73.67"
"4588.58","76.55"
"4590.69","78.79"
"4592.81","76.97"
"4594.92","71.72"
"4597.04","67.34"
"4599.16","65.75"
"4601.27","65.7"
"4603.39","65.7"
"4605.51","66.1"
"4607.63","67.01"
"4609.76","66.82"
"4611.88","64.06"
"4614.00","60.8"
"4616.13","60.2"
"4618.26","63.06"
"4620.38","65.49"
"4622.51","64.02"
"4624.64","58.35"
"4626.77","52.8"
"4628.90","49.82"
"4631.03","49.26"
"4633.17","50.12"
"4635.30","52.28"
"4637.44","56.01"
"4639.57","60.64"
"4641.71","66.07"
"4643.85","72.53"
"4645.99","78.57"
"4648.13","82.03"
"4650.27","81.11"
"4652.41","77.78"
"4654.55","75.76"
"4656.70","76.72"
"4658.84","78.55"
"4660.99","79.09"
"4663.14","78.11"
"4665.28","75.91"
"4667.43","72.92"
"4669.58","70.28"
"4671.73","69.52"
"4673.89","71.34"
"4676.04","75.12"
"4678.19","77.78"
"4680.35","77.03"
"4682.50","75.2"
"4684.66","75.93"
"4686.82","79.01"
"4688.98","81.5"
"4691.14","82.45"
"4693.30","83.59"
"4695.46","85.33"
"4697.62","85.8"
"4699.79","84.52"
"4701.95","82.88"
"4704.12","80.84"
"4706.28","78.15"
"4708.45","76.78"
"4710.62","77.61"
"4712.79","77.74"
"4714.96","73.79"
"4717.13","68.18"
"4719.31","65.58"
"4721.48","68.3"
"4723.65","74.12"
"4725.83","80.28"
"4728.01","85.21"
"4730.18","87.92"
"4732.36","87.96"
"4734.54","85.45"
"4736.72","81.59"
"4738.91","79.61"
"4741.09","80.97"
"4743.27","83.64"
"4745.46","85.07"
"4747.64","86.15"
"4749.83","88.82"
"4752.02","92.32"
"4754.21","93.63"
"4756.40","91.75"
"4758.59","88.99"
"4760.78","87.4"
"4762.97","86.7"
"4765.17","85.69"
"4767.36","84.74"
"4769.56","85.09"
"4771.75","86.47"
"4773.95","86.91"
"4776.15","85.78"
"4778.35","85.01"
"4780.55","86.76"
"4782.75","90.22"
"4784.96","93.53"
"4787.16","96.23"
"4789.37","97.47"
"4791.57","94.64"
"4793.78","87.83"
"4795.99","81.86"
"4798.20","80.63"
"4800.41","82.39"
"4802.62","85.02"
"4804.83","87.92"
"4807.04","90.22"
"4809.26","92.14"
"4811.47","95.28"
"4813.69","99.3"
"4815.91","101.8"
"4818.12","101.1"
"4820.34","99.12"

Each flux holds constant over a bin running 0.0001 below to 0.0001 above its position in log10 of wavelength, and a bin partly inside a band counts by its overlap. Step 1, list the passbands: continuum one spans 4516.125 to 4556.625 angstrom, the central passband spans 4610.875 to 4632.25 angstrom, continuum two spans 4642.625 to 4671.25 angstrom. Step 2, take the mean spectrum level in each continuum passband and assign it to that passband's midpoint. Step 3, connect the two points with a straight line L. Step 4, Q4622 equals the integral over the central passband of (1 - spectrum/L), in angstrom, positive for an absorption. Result 4.5 angstrom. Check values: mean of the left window 69.3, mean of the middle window 58.7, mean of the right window 76.7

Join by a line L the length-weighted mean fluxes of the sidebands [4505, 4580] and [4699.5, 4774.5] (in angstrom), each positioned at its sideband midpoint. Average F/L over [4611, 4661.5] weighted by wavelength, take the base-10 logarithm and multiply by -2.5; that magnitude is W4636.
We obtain 0.16 mag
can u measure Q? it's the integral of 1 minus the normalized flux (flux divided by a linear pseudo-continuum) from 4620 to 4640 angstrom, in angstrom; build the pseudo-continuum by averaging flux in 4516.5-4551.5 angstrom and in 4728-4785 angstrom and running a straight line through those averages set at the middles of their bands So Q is 5.5 angstrom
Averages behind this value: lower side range 68.9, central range 55.4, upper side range 86.7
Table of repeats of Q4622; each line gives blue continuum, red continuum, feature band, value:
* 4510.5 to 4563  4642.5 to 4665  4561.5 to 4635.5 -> 7.38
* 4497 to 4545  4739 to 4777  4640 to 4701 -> 2.25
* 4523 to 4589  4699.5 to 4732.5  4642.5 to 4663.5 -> -0.82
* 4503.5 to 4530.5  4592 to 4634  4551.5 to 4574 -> -1.32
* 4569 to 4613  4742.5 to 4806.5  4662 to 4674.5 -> 0.75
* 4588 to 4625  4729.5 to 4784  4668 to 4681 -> 0.42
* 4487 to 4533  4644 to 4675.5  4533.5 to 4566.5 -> 0.42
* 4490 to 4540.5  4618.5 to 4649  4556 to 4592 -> -4.21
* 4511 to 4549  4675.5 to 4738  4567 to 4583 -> 0.15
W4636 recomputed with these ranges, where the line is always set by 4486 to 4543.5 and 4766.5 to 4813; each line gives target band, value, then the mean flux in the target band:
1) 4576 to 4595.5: -0.03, 74.4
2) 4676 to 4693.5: 0.02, 78.6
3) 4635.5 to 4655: 0.09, 71.3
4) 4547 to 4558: 0.02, 68.5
